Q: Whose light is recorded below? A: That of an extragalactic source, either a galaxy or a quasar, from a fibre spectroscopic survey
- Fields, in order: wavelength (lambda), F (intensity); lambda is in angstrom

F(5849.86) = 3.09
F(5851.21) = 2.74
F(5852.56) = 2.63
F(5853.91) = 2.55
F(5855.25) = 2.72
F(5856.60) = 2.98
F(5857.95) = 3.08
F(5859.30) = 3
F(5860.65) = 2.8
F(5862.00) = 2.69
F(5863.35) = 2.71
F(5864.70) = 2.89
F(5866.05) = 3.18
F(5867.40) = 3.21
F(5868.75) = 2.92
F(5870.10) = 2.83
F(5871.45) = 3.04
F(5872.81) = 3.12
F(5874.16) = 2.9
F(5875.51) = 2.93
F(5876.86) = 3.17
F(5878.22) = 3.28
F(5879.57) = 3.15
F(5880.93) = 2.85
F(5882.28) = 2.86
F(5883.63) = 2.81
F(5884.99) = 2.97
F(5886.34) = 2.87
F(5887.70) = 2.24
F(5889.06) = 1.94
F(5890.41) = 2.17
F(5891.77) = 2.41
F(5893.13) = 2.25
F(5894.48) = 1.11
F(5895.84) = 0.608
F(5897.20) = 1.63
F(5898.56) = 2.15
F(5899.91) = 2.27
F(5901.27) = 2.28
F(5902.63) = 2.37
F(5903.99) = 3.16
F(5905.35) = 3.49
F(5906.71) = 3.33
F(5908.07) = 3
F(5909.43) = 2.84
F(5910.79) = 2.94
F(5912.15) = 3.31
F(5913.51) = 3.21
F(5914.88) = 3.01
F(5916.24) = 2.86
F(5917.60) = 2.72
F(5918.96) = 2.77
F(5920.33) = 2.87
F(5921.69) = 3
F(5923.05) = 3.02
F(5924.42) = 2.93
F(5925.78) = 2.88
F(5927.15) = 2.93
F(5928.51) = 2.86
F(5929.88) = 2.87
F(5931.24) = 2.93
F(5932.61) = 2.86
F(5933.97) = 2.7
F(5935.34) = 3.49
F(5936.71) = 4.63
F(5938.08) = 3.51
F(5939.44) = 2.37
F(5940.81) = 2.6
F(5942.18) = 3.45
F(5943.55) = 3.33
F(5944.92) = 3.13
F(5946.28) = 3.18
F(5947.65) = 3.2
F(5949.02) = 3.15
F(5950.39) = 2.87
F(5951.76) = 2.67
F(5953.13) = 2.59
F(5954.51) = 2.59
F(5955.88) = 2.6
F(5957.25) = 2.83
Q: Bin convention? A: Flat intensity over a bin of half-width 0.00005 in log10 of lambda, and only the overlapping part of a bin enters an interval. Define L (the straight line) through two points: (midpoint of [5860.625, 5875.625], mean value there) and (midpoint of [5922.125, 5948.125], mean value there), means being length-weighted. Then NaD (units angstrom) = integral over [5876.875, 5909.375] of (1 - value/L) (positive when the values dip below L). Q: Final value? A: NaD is 5.3 angstrom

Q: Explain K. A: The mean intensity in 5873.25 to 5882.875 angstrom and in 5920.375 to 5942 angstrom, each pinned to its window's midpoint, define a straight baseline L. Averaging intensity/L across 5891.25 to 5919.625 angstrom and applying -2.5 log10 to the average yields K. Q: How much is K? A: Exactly 0.18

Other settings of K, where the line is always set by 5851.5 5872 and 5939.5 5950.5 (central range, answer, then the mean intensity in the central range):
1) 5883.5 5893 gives 0.198 mag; 2.45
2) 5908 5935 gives 0.035 mag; 2.93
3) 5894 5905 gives 0.426 mag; 2.01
